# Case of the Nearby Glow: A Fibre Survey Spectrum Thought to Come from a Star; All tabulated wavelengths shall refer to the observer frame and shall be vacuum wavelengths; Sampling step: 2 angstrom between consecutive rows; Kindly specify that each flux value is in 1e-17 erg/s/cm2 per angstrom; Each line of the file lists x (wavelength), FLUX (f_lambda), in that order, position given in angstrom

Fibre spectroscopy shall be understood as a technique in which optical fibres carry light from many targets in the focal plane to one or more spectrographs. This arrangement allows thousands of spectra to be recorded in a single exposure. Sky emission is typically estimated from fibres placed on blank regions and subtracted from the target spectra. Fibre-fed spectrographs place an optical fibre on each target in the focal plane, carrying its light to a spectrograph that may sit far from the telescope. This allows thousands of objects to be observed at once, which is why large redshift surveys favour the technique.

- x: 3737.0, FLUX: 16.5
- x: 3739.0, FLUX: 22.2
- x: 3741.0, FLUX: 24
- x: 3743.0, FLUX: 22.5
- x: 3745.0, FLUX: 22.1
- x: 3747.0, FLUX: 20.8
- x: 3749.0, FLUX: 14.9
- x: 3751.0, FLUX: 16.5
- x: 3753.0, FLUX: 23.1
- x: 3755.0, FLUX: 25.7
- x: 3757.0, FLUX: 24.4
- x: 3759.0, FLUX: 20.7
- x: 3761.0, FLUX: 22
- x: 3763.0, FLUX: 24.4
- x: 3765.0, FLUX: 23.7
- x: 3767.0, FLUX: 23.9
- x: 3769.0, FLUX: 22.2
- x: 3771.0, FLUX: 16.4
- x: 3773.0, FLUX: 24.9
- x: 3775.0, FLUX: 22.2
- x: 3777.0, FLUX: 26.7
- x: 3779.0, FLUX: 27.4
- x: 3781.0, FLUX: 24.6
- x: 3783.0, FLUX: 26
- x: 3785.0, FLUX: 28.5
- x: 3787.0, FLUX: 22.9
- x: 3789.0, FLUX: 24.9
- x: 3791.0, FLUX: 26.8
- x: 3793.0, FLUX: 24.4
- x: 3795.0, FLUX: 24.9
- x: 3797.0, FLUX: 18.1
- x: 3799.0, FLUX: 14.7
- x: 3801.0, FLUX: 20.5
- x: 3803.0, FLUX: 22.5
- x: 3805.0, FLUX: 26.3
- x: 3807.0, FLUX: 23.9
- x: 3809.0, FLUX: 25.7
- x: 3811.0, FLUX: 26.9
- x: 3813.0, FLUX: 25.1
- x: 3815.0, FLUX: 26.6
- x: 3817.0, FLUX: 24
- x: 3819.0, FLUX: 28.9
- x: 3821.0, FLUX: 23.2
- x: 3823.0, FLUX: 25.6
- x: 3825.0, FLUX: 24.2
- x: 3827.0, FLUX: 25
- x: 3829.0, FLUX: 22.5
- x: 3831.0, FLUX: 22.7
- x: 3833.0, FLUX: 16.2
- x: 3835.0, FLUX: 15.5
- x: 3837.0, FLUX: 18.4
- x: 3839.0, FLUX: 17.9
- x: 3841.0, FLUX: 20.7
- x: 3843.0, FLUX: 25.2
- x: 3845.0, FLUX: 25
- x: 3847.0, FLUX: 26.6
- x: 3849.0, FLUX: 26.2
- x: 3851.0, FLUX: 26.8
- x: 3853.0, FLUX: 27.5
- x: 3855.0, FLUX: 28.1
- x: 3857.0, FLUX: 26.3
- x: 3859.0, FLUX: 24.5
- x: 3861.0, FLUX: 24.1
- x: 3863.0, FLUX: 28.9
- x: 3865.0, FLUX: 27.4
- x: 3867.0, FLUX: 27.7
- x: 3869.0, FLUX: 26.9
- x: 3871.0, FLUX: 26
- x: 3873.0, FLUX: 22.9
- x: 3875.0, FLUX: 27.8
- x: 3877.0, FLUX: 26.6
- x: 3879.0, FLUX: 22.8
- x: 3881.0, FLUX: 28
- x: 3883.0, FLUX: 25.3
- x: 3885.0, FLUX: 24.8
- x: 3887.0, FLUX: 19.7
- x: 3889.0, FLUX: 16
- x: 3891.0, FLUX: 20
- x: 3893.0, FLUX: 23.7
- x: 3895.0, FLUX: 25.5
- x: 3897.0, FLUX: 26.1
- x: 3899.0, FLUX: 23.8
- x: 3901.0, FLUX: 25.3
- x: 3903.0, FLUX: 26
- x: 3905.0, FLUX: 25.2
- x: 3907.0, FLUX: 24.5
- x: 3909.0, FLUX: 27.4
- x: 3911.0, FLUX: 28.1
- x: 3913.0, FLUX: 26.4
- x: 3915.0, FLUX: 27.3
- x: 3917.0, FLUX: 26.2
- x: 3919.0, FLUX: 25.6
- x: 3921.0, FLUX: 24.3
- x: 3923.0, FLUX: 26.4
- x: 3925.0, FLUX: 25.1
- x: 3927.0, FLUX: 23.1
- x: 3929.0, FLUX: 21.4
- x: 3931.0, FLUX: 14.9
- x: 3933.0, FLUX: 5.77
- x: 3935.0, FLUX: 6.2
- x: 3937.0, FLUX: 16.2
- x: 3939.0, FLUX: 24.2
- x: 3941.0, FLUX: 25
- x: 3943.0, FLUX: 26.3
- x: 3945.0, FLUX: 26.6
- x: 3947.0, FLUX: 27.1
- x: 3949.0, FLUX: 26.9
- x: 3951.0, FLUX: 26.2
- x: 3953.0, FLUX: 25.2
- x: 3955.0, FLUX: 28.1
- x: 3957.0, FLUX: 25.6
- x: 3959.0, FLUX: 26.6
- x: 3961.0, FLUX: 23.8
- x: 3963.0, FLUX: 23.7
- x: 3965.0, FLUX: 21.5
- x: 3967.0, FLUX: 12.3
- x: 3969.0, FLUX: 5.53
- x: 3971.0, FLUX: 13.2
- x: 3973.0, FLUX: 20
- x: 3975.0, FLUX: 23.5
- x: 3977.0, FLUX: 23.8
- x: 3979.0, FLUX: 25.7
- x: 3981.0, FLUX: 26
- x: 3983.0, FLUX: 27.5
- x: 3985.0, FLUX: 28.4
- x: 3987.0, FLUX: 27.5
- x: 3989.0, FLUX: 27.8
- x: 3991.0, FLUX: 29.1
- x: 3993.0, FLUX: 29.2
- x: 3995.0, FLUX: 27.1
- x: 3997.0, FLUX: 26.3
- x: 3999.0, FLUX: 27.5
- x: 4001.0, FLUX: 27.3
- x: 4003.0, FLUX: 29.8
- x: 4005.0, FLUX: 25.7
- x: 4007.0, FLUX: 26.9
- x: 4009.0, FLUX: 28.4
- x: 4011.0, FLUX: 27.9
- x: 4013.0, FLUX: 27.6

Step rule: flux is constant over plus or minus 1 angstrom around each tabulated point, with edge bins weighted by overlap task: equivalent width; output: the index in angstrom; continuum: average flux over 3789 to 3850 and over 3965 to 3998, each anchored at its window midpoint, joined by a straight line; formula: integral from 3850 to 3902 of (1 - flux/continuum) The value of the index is -4.26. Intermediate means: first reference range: 23.2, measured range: 25.1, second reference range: 23.3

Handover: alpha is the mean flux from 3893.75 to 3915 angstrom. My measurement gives 25.9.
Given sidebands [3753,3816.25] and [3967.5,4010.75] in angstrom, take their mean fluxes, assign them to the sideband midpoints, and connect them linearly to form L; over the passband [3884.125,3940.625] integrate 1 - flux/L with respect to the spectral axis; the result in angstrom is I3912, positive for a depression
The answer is 4.66 angstrom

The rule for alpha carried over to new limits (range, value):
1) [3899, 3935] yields 23.2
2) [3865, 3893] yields 24.3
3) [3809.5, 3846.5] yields 23.1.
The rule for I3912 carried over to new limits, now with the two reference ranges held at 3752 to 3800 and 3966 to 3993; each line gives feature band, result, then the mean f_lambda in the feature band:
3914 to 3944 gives 2.1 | 21.2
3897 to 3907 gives -1.0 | 25.1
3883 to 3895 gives 0.7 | 21.6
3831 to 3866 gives -1.0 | 23.8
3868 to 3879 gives -1.3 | 25.7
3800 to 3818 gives -1.0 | 24.6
